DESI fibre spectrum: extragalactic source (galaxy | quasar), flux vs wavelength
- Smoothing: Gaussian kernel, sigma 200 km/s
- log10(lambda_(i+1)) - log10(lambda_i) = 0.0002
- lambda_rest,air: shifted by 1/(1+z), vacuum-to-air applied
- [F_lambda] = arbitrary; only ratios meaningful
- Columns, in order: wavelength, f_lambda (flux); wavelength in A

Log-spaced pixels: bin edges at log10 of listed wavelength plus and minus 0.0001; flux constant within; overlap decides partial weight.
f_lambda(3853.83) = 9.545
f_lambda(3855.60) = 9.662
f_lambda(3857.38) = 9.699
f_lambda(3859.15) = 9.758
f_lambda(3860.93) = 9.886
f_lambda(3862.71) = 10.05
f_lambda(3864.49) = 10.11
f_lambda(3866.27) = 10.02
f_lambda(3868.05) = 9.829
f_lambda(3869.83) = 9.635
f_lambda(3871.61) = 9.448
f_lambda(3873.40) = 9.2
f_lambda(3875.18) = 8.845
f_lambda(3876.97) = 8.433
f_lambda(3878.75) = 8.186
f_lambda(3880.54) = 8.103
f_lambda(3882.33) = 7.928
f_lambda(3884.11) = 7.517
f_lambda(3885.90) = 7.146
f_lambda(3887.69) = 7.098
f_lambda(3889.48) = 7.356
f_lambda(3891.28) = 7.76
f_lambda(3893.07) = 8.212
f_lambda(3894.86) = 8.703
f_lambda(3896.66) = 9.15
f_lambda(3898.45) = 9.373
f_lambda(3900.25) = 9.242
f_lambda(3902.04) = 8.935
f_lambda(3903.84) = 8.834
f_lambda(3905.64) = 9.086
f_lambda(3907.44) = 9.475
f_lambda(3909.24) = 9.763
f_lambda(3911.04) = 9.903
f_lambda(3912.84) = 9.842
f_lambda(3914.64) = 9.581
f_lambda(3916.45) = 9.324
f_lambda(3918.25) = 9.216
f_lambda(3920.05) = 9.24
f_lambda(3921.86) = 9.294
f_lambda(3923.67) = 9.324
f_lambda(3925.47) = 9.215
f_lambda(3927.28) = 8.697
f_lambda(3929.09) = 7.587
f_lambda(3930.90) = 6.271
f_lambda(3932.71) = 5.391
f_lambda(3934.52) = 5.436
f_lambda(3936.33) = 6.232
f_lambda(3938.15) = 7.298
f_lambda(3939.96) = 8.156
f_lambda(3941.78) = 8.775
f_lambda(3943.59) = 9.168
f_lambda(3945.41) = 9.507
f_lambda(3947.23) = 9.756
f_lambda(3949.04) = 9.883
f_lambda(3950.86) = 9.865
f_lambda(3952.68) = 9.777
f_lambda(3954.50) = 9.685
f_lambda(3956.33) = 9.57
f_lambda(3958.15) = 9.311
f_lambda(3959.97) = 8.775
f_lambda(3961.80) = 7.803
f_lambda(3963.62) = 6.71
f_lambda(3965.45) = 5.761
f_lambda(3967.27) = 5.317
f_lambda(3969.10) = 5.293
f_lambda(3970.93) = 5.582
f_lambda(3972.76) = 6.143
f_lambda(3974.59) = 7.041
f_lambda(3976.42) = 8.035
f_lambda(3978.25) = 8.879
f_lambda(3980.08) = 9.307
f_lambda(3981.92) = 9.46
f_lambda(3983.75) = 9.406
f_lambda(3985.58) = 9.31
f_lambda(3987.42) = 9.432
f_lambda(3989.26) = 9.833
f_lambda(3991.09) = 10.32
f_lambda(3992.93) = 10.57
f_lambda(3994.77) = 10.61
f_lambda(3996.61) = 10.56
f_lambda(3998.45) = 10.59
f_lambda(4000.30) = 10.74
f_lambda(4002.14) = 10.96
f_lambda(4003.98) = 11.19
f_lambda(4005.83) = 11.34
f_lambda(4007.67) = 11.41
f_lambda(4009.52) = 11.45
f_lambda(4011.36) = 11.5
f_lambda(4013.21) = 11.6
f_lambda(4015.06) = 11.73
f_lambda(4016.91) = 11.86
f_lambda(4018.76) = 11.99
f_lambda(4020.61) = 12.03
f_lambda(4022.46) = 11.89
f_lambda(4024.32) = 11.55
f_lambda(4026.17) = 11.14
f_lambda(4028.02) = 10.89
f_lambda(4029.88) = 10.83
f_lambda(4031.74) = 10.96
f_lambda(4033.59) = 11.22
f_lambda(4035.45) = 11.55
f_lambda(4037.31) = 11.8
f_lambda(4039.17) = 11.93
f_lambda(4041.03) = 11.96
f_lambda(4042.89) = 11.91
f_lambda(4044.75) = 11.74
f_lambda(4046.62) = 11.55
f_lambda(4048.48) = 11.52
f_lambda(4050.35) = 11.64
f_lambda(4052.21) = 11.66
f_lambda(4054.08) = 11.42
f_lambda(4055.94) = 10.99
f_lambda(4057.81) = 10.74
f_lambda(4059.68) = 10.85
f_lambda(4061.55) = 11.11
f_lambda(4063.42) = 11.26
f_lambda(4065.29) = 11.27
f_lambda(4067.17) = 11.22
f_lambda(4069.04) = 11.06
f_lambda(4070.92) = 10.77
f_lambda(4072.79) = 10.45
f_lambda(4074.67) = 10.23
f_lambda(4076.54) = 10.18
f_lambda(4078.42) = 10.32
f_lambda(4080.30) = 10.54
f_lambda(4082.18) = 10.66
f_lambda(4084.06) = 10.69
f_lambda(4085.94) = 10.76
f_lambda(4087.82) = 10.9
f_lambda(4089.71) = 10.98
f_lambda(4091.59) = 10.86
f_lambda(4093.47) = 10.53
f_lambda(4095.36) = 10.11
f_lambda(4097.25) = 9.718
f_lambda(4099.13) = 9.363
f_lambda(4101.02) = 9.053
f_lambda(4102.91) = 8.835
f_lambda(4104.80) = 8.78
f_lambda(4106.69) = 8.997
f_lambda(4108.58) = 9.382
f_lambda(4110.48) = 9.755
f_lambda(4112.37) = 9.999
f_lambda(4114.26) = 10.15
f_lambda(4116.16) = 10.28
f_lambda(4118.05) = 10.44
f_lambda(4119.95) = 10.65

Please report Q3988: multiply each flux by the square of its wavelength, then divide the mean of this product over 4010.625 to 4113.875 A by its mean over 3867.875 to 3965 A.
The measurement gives 1.4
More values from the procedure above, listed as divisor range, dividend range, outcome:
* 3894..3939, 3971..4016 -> 1.21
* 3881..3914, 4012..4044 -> 1.43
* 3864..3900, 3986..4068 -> 1.41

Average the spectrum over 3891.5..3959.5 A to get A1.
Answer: 8.8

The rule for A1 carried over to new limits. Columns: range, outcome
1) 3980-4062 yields 11.1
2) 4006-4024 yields 11.7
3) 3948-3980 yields 7.89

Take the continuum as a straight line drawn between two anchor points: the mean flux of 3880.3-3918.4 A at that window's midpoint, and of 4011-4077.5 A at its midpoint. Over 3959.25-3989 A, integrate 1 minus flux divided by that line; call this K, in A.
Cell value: 7.1 A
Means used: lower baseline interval 8.71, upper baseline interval 11.3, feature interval 7.68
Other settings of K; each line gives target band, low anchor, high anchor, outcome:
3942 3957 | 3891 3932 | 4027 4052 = 0.16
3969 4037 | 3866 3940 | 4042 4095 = -1.85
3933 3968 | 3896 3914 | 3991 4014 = 6.62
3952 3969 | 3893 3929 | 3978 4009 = 3.31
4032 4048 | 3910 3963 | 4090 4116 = -4.04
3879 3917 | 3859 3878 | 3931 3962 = 1.86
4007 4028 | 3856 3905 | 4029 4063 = -1.25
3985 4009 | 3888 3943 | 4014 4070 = -0.39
